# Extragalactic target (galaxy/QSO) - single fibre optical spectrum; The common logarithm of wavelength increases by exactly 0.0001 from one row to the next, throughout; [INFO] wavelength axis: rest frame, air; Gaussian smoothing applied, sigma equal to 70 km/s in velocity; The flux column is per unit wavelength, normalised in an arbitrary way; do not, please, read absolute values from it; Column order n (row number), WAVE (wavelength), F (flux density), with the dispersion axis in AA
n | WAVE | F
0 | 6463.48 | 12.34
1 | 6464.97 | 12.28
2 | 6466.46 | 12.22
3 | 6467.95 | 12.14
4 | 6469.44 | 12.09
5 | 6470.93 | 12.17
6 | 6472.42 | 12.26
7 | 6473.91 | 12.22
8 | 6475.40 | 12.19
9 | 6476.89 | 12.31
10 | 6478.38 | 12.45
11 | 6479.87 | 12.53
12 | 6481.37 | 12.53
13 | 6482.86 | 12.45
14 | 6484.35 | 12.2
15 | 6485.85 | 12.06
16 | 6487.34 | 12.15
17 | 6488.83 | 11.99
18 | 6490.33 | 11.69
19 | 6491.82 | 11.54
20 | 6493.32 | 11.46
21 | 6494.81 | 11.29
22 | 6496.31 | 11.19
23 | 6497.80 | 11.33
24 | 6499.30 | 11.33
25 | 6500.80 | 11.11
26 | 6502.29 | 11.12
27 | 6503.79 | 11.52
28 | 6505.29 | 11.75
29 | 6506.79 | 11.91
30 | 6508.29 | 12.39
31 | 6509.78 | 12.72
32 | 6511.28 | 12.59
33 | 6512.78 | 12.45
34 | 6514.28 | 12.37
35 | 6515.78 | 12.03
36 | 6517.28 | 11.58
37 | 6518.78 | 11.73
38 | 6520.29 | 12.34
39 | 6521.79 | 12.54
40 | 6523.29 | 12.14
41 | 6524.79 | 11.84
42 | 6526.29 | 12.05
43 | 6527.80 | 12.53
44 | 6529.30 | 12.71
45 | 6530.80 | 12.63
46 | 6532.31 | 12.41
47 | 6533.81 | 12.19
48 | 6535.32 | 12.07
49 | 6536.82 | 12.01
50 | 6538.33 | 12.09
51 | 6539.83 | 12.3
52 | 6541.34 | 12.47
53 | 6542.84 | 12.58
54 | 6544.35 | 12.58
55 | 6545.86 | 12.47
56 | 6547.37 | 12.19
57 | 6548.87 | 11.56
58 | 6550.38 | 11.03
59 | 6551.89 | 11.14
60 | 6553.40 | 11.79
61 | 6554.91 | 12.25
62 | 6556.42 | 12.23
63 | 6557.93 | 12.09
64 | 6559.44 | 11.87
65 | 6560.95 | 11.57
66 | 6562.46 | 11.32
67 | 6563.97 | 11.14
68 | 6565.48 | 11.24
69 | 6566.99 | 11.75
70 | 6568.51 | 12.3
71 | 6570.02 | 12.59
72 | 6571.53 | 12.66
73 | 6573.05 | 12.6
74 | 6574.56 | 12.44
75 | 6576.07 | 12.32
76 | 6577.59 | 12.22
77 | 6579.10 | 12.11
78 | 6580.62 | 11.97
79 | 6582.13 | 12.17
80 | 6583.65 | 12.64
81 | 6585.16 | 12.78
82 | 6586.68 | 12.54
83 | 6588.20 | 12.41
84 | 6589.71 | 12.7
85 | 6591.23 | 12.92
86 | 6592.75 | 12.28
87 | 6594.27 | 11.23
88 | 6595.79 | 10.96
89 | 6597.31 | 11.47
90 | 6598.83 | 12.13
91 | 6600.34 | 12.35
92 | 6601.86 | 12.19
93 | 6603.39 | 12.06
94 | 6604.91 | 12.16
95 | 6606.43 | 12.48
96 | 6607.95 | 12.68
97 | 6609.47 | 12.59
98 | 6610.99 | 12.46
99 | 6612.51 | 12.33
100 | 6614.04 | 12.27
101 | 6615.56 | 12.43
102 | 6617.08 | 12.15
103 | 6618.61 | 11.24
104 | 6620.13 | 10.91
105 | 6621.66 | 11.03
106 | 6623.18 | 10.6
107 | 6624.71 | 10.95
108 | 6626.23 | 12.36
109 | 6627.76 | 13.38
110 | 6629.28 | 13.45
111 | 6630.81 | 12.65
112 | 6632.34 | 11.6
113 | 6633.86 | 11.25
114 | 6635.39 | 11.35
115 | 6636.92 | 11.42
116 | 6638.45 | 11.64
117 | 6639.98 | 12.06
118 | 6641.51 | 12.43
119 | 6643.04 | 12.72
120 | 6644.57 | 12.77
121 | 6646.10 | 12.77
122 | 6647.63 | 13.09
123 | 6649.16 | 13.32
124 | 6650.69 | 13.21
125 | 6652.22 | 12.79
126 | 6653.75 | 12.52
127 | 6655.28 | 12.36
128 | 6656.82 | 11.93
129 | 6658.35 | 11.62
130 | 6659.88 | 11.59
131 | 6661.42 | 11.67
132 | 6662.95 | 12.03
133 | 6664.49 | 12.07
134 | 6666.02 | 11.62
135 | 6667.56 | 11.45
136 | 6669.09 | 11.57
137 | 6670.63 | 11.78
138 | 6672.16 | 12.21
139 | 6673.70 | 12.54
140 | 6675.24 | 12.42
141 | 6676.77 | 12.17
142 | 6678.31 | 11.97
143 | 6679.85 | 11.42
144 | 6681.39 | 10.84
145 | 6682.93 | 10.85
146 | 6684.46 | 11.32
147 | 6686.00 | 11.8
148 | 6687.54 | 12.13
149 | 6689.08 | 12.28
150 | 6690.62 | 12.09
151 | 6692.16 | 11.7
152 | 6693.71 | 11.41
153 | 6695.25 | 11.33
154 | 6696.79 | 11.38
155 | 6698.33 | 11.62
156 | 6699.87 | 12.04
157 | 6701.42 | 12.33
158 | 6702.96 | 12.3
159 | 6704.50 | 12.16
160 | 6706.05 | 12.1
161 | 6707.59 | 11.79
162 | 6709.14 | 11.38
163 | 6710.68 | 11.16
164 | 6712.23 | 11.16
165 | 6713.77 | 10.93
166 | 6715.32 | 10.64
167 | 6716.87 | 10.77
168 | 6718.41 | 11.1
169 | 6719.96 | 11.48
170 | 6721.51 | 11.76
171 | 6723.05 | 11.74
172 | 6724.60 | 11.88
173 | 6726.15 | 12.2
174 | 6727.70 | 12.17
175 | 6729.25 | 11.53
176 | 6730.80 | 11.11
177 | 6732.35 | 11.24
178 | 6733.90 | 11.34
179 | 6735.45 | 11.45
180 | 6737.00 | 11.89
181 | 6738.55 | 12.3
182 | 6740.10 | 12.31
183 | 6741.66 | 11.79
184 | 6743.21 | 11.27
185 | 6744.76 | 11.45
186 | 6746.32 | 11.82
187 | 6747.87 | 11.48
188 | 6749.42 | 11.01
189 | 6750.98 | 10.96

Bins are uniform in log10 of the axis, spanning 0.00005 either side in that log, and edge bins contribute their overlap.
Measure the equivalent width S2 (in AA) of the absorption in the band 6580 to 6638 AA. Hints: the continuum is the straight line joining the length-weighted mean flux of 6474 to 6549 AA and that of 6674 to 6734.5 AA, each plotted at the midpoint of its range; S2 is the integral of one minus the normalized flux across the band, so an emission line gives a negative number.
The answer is -1.0 AA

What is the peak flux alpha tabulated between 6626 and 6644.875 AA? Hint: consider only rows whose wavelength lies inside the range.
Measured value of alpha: 13.45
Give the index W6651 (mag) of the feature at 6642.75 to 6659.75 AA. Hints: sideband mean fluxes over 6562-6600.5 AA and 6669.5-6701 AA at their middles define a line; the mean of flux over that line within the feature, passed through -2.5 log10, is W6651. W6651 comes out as -0.06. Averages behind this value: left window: 12.1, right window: 11.8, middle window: 12.6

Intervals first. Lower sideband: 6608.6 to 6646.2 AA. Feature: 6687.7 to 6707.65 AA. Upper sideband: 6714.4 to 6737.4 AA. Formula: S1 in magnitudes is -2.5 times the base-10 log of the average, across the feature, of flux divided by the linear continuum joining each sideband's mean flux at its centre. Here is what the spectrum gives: -0.02 mag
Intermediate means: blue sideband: 12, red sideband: 11.5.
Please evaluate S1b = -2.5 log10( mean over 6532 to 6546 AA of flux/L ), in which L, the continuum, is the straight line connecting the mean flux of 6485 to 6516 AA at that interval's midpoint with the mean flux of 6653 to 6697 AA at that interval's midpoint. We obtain -0.05 mag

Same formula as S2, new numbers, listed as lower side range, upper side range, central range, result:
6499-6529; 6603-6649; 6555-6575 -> 0.1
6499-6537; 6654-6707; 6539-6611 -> -0.7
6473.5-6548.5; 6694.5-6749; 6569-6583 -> -0.5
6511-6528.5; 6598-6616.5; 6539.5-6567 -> 0.8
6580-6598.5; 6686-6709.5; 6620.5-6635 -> 0.2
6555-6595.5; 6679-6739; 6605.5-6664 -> -1.3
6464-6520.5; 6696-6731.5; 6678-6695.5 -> 0.1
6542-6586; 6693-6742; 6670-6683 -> -0.1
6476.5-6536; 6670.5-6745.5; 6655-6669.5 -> 0.0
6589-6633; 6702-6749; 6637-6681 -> -1.2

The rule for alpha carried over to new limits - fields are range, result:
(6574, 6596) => 12.92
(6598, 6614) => 12.68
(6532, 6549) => 12.58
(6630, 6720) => 13.32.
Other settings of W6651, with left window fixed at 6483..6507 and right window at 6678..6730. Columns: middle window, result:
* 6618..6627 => 0.04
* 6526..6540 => -0.06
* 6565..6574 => -0.06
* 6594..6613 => -0.05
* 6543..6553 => -0.02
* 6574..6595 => -0.07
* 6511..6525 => -0.05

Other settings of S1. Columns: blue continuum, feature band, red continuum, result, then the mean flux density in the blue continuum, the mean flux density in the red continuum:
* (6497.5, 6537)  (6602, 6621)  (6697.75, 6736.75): -0.03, 12.1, 11.6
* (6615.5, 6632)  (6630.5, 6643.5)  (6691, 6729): 0.00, 11.9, 11.6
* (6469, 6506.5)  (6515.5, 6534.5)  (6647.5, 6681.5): -0.03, 11.9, 12.1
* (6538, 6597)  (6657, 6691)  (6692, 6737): -0.01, 12.1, 11.6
